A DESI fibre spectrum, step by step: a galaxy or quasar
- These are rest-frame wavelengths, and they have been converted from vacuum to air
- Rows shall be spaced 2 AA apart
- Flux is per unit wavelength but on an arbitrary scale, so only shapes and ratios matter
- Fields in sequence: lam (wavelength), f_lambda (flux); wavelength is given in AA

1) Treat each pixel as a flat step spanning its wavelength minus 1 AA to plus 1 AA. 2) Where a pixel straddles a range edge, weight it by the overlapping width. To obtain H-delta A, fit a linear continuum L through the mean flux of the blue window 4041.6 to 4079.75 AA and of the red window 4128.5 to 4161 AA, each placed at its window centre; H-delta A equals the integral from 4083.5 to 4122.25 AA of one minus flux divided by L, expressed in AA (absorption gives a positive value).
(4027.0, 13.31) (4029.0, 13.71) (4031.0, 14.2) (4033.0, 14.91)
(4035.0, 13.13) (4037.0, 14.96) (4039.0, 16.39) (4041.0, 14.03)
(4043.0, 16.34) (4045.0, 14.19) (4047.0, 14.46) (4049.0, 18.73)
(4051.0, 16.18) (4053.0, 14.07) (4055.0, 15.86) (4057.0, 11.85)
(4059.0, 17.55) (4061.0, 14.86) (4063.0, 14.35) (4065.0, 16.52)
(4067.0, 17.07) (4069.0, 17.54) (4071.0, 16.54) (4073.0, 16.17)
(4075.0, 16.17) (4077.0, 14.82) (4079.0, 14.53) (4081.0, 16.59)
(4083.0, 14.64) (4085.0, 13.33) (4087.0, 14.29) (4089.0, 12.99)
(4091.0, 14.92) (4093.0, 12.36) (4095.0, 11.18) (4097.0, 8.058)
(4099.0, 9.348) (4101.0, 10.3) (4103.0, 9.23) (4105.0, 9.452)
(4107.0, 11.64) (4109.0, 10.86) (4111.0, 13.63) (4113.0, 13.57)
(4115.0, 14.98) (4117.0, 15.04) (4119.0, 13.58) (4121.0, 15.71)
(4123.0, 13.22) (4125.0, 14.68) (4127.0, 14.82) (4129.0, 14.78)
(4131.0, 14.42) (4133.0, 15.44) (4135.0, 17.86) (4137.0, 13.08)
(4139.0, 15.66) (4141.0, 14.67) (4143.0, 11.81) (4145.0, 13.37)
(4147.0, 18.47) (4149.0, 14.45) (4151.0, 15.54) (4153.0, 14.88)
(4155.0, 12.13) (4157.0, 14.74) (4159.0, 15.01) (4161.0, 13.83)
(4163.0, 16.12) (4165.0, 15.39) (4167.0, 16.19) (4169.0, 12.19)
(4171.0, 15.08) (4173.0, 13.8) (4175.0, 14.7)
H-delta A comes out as 7.2 AA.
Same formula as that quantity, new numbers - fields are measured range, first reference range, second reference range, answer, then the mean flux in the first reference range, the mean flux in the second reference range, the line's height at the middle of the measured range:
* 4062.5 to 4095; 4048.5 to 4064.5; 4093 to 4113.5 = -4.7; 15.4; 10.7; 13.2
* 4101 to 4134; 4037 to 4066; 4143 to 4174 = 3.5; 15.4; 14.7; 14.9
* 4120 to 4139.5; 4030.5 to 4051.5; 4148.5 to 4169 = -0.1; 15.2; 14.7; 14.8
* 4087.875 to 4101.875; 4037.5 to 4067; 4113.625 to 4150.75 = 3.5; 15.4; 14.8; 15.1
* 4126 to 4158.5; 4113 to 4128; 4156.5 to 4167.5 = 0.2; 14.5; 15.2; 14.9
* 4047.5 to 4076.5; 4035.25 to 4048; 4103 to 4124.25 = -3.1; 14.9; 13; 14.4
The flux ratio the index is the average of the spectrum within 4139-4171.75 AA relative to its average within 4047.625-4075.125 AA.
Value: 0.9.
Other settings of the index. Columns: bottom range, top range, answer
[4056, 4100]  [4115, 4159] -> 1.02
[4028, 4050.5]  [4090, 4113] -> 0.74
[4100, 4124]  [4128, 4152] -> 1.19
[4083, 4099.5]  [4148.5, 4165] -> 1.19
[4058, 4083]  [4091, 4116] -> 0.71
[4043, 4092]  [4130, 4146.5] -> 0.95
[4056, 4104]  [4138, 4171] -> 1.05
